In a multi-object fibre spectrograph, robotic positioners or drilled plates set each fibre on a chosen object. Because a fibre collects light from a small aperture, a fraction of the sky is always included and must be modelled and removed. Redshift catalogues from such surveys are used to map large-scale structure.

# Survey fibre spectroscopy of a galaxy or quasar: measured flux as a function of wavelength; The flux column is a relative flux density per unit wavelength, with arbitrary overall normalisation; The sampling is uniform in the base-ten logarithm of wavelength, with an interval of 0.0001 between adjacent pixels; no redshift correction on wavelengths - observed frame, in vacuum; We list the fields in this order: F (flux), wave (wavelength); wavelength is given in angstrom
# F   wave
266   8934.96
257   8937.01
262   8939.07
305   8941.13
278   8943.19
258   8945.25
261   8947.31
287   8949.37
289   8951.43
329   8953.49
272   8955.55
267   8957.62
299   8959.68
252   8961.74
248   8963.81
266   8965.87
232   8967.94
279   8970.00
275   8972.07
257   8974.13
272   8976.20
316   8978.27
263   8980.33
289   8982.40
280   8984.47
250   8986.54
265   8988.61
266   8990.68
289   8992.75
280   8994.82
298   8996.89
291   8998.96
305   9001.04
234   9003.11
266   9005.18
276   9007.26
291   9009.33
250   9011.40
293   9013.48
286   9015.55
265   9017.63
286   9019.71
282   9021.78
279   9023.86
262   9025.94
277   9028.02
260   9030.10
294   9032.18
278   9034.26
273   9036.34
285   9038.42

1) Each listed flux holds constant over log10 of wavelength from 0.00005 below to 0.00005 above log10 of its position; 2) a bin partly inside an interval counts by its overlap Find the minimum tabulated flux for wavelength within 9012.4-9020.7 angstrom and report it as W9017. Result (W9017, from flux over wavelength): 265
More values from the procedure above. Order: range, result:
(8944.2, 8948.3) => 258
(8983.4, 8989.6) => 250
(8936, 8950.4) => 257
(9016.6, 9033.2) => 260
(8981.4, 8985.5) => 280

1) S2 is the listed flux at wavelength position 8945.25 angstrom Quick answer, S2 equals 258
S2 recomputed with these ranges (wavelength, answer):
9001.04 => 305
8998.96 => 291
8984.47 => 280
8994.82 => 280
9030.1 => 260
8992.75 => 289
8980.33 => 263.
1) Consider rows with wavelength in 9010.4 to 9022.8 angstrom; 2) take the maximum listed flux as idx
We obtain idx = 293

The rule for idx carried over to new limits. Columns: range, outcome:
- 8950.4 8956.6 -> 329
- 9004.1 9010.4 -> 291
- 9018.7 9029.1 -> 286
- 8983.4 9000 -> 298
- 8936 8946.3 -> 305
